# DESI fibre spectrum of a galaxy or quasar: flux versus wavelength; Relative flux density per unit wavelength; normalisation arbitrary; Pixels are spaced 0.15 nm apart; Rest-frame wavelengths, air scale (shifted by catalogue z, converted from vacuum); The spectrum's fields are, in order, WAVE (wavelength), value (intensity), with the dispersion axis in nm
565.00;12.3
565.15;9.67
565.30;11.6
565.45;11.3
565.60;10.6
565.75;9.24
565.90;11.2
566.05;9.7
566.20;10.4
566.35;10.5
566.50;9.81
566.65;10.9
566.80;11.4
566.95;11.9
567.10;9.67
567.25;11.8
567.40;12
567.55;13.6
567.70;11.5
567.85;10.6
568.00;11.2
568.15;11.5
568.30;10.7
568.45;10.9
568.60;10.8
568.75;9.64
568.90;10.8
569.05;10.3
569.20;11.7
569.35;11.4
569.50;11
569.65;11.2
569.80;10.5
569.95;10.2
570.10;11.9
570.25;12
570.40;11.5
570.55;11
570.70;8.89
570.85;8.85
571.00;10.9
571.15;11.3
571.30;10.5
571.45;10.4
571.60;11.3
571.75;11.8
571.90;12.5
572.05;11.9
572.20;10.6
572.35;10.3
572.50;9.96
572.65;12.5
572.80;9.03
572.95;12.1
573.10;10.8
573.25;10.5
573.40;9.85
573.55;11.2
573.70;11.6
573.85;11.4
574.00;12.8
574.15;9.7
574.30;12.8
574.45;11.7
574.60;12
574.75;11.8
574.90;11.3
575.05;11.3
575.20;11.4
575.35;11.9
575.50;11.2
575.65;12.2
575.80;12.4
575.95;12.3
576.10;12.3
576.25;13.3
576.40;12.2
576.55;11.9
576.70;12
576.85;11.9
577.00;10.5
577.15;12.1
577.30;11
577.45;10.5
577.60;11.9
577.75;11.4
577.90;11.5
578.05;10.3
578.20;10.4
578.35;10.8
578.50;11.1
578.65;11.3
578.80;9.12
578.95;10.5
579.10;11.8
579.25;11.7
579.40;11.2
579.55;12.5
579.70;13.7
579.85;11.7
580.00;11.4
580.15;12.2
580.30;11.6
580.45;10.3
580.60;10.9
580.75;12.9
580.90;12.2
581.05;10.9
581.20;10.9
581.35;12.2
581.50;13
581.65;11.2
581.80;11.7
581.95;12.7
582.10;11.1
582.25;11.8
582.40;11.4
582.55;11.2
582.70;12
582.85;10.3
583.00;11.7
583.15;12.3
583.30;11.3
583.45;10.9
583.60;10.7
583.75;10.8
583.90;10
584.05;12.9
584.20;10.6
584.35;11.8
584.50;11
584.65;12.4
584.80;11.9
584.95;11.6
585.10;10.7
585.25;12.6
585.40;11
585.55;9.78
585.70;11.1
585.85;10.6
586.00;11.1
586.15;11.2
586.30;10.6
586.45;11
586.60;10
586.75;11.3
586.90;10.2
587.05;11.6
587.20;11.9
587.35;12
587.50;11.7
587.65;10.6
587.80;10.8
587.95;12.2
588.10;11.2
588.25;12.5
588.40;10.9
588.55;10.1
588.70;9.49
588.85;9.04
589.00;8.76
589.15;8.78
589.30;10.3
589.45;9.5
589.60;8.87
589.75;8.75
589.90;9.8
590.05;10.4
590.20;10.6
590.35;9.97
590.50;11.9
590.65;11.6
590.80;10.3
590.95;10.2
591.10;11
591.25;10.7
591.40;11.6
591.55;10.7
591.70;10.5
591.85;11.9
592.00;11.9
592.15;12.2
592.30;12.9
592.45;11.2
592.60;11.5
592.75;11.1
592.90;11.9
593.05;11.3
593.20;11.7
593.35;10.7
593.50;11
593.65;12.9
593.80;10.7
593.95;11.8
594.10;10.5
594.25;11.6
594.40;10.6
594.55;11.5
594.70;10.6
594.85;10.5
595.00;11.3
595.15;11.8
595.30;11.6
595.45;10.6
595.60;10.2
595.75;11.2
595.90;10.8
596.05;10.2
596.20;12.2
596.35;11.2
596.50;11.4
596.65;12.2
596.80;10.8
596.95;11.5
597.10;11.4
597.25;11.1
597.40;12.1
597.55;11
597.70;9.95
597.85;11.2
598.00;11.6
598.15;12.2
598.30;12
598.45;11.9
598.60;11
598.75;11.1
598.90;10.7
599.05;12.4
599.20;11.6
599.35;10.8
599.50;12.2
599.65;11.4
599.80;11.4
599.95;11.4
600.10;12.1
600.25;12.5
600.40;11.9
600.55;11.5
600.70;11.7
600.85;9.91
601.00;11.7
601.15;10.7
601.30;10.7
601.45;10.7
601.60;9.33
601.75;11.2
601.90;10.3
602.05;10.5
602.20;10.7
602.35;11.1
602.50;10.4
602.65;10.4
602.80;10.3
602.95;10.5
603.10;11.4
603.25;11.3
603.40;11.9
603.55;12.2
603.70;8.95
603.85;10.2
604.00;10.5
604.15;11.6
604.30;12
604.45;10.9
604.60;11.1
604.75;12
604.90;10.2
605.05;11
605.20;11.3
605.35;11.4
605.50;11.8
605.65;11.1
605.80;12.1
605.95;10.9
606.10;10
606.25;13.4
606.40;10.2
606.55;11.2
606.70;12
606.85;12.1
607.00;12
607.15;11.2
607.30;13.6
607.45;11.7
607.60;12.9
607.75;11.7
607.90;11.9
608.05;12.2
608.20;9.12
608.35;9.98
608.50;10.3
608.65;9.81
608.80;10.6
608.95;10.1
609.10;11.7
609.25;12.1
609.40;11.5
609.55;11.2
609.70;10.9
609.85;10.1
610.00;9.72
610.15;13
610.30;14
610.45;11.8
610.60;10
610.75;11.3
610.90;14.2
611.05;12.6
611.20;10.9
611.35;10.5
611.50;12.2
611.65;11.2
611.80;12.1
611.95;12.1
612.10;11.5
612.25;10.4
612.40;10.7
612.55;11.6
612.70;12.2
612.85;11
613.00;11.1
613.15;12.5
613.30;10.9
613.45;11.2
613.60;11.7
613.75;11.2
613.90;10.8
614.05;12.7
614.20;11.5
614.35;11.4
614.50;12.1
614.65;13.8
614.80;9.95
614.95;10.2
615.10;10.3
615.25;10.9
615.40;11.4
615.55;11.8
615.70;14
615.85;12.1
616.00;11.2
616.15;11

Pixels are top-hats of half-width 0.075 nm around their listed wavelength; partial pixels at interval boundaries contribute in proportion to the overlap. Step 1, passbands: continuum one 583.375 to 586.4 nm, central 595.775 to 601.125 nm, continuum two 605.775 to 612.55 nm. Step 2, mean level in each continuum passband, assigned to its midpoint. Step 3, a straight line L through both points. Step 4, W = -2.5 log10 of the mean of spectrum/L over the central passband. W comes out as -0.010 mag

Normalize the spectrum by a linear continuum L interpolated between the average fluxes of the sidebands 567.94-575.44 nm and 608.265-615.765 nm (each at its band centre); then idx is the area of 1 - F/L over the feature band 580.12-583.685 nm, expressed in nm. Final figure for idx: -0.127 nm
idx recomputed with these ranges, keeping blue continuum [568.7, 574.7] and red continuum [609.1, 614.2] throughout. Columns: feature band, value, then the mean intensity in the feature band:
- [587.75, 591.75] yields 0.310 nm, 10.4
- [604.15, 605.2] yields 0.020 nm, 11.2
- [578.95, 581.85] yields -0.163 nm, 11.8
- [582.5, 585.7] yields -0.035 nm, 11.3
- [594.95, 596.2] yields 0.033 nm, 11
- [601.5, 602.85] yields 0.111 nm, 10.5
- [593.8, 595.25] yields 0.026 nm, 11.1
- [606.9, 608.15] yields -0.065 nm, 12.1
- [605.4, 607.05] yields -0.006 nm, 11.5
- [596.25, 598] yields 0.010 nm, 11.3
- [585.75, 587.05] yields 0.047 nm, 10.8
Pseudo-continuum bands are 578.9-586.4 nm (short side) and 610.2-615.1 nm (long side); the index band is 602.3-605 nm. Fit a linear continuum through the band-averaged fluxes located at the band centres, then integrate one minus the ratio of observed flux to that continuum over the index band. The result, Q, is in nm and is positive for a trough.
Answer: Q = 0.14 nm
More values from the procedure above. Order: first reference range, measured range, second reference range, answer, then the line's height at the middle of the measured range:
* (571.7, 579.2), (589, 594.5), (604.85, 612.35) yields 0.25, 11.4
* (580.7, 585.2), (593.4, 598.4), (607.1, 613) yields 0.10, 11.5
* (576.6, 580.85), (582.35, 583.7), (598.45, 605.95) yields 0.00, 11.3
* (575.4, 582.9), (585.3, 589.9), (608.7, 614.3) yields 0.39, 11.6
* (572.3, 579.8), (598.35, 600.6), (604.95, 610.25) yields -0.05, 11.3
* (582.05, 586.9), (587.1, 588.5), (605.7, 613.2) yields -0.03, 11.2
